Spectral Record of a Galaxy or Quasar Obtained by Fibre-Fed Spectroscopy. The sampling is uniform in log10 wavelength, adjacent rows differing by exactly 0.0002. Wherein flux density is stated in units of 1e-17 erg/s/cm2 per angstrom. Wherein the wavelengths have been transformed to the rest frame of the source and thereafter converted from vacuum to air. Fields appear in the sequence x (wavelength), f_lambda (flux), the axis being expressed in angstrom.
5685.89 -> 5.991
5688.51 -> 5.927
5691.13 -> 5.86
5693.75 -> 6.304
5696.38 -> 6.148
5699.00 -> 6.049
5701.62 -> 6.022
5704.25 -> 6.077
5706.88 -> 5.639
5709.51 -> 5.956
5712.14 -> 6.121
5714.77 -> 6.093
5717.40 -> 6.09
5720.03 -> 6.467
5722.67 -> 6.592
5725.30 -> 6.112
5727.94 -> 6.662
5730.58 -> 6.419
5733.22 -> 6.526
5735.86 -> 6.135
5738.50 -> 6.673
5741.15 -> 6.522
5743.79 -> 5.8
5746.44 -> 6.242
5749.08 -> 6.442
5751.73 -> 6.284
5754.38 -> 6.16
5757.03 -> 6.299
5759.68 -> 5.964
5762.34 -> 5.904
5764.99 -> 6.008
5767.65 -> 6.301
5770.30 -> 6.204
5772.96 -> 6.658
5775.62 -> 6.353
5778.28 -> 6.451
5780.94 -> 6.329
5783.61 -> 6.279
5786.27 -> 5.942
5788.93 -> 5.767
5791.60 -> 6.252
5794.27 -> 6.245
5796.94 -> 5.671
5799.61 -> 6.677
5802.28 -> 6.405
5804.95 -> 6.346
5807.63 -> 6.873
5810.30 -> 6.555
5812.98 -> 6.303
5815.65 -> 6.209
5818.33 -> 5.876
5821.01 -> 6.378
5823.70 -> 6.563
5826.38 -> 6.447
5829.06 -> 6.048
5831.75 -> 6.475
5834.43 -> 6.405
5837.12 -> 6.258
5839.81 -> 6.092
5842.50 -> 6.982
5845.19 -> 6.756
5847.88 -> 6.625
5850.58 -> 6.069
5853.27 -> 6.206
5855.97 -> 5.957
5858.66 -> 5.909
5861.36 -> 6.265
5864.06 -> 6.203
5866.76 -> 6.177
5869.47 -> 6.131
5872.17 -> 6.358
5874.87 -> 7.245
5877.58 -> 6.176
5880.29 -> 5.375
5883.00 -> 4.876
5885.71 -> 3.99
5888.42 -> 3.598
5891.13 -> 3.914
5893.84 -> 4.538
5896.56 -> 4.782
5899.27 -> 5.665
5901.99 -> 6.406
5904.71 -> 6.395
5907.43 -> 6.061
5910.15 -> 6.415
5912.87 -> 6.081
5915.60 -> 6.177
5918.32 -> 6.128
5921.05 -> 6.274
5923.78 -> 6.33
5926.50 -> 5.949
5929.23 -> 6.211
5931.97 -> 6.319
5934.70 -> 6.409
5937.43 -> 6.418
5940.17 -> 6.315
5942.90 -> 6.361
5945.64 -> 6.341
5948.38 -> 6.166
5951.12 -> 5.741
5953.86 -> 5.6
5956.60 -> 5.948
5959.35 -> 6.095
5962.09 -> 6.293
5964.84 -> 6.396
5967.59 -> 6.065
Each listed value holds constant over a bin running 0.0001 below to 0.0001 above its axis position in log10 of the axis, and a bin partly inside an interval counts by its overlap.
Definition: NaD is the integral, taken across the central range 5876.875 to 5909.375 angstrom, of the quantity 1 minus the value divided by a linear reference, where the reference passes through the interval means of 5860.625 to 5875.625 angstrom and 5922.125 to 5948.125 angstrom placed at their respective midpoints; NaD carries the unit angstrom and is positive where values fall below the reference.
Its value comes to 6.1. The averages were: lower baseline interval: 6.37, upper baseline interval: 6.29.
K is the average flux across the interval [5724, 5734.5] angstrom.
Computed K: 6.43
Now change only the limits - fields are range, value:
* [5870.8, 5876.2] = 6.81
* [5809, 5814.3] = 6.42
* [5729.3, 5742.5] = 6.45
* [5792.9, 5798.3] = 5.96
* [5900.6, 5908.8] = 6.28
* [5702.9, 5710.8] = 5.89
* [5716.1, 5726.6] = 6.32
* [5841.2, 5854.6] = 6.53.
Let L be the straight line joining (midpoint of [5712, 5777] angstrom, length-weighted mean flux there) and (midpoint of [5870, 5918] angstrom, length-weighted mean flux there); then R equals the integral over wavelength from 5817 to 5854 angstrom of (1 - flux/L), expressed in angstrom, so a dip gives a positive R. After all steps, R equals -3.4 angstrom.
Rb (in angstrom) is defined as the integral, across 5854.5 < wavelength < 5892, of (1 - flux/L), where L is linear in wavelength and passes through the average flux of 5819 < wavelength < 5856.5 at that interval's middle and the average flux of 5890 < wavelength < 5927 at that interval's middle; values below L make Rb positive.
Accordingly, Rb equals 3.0 angstrom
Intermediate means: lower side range 6.37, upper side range 5.8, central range 5.61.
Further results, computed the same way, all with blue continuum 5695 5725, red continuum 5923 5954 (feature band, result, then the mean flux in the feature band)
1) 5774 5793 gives -0.2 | 6.2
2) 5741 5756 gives -0.2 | 6.22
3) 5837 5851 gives -0.8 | 6.51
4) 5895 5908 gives 0.8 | 5.83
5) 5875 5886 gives 1.3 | 5.45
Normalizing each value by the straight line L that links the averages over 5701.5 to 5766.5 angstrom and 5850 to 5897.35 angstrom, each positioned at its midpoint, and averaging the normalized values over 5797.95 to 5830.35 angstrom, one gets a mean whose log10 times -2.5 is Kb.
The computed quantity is -0.10 mag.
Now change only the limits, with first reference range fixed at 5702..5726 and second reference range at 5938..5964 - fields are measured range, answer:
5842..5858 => -0.05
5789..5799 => 0.01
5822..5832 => -0.04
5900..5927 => -0.02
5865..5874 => -0.03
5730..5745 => -0.04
